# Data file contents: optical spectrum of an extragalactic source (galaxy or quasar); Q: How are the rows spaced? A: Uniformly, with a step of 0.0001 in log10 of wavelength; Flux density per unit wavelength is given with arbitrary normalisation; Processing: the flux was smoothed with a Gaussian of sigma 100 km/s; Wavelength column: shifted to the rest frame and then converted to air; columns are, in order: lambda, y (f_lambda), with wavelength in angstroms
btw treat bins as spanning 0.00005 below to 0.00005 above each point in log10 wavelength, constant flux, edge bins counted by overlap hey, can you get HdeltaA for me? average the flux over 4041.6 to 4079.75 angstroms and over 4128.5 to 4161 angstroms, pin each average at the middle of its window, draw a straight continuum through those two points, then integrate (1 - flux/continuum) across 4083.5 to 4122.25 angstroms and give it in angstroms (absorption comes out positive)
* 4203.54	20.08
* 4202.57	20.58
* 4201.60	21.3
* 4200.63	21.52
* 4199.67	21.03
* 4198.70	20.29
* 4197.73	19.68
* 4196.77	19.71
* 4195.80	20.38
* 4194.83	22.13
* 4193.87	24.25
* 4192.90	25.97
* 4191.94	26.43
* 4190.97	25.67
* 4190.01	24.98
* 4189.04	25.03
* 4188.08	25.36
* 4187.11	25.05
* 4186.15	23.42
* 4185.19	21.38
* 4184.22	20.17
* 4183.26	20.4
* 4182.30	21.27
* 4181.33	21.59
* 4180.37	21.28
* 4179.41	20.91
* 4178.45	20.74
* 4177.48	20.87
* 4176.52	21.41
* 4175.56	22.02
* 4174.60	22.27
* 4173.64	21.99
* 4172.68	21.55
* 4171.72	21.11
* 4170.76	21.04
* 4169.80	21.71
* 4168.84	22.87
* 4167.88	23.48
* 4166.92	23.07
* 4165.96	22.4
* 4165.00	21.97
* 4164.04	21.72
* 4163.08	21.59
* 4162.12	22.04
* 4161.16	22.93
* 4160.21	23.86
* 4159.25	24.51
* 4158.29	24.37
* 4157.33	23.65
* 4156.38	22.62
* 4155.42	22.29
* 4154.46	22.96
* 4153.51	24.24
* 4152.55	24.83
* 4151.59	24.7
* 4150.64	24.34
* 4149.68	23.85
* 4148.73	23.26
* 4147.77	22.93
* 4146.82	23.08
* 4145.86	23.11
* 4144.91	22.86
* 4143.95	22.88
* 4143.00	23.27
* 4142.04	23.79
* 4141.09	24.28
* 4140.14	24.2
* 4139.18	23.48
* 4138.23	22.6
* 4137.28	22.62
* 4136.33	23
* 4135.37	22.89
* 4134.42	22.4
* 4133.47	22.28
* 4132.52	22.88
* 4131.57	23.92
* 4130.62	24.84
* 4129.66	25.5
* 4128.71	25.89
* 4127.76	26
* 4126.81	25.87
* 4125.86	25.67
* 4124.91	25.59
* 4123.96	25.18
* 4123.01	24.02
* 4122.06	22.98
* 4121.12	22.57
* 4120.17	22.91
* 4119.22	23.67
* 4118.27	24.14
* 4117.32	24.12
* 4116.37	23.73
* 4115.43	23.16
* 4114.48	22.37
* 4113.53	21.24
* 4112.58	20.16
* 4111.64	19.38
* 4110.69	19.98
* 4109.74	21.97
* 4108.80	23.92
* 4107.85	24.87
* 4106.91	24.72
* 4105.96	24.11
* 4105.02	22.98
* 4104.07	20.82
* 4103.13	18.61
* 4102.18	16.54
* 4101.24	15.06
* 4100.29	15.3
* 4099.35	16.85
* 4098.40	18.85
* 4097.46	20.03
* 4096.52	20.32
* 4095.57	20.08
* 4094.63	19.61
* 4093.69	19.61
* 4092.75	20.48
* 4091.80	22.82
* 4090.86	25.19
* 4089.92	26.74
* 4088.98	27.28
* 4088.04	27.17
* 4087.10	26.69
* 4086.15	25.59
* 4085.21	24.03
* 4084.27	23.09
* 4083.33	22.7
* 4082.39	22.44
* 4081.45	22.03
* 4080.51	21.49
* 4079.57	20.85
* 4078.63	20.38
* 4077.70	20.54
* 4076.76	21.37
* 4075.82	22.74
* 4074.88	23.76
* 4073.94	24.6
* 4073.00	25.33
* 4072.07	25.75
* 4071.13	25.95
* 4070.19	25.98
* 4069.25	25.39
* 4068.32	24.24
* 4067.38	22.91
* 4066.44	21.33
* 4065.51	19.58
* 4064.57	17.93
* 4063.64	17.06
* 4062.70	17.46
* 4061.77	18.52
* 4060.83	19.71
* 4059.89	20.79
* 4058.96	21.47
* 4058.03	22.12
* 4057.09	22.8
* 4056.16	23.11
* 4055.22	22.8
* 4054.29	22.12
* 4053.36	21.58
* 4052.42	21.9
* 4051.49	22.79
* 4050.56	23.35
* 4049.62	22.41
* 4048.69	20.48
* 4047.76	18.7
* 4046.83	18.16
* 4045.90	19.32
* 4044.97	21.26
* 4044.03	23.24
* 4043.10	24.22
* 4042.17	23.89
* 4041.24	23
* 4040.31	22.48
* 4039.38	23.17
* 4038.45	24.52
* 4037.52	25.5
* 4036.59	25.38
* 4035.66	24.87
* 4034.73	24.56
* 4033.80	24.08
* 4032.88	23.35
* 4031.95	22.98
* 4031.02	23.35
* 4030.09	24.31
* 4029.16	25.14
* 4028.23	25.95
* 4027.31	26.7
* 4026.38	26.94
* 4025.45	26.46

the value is 1.2 angstroms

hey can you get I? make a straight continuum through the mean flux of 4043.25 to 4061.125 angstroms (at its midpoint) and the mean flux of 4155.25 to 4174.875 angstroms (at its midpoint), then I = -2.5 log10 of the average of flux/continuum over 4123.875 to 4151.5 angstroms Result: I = -0.07 mag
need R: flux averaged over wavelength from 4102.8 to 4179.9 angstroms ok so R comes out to 23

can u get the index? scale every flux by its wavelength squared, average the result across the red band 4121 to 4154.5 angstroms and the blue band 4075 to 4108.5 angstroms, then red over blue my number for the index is 1.12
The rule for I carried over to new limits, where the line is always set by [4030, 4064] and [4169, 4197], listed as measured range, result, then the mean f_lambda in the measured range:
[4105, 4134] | -0.06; 23.6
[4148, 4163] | -0.06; 23.6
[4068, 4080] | -0.07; 23.6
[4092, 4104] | 0.19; 18.6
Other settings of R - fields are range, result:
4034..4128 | 22.4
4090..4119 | 21.1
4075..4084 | 21.7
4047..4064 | 21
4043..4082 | 21.8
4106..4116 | 22.3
